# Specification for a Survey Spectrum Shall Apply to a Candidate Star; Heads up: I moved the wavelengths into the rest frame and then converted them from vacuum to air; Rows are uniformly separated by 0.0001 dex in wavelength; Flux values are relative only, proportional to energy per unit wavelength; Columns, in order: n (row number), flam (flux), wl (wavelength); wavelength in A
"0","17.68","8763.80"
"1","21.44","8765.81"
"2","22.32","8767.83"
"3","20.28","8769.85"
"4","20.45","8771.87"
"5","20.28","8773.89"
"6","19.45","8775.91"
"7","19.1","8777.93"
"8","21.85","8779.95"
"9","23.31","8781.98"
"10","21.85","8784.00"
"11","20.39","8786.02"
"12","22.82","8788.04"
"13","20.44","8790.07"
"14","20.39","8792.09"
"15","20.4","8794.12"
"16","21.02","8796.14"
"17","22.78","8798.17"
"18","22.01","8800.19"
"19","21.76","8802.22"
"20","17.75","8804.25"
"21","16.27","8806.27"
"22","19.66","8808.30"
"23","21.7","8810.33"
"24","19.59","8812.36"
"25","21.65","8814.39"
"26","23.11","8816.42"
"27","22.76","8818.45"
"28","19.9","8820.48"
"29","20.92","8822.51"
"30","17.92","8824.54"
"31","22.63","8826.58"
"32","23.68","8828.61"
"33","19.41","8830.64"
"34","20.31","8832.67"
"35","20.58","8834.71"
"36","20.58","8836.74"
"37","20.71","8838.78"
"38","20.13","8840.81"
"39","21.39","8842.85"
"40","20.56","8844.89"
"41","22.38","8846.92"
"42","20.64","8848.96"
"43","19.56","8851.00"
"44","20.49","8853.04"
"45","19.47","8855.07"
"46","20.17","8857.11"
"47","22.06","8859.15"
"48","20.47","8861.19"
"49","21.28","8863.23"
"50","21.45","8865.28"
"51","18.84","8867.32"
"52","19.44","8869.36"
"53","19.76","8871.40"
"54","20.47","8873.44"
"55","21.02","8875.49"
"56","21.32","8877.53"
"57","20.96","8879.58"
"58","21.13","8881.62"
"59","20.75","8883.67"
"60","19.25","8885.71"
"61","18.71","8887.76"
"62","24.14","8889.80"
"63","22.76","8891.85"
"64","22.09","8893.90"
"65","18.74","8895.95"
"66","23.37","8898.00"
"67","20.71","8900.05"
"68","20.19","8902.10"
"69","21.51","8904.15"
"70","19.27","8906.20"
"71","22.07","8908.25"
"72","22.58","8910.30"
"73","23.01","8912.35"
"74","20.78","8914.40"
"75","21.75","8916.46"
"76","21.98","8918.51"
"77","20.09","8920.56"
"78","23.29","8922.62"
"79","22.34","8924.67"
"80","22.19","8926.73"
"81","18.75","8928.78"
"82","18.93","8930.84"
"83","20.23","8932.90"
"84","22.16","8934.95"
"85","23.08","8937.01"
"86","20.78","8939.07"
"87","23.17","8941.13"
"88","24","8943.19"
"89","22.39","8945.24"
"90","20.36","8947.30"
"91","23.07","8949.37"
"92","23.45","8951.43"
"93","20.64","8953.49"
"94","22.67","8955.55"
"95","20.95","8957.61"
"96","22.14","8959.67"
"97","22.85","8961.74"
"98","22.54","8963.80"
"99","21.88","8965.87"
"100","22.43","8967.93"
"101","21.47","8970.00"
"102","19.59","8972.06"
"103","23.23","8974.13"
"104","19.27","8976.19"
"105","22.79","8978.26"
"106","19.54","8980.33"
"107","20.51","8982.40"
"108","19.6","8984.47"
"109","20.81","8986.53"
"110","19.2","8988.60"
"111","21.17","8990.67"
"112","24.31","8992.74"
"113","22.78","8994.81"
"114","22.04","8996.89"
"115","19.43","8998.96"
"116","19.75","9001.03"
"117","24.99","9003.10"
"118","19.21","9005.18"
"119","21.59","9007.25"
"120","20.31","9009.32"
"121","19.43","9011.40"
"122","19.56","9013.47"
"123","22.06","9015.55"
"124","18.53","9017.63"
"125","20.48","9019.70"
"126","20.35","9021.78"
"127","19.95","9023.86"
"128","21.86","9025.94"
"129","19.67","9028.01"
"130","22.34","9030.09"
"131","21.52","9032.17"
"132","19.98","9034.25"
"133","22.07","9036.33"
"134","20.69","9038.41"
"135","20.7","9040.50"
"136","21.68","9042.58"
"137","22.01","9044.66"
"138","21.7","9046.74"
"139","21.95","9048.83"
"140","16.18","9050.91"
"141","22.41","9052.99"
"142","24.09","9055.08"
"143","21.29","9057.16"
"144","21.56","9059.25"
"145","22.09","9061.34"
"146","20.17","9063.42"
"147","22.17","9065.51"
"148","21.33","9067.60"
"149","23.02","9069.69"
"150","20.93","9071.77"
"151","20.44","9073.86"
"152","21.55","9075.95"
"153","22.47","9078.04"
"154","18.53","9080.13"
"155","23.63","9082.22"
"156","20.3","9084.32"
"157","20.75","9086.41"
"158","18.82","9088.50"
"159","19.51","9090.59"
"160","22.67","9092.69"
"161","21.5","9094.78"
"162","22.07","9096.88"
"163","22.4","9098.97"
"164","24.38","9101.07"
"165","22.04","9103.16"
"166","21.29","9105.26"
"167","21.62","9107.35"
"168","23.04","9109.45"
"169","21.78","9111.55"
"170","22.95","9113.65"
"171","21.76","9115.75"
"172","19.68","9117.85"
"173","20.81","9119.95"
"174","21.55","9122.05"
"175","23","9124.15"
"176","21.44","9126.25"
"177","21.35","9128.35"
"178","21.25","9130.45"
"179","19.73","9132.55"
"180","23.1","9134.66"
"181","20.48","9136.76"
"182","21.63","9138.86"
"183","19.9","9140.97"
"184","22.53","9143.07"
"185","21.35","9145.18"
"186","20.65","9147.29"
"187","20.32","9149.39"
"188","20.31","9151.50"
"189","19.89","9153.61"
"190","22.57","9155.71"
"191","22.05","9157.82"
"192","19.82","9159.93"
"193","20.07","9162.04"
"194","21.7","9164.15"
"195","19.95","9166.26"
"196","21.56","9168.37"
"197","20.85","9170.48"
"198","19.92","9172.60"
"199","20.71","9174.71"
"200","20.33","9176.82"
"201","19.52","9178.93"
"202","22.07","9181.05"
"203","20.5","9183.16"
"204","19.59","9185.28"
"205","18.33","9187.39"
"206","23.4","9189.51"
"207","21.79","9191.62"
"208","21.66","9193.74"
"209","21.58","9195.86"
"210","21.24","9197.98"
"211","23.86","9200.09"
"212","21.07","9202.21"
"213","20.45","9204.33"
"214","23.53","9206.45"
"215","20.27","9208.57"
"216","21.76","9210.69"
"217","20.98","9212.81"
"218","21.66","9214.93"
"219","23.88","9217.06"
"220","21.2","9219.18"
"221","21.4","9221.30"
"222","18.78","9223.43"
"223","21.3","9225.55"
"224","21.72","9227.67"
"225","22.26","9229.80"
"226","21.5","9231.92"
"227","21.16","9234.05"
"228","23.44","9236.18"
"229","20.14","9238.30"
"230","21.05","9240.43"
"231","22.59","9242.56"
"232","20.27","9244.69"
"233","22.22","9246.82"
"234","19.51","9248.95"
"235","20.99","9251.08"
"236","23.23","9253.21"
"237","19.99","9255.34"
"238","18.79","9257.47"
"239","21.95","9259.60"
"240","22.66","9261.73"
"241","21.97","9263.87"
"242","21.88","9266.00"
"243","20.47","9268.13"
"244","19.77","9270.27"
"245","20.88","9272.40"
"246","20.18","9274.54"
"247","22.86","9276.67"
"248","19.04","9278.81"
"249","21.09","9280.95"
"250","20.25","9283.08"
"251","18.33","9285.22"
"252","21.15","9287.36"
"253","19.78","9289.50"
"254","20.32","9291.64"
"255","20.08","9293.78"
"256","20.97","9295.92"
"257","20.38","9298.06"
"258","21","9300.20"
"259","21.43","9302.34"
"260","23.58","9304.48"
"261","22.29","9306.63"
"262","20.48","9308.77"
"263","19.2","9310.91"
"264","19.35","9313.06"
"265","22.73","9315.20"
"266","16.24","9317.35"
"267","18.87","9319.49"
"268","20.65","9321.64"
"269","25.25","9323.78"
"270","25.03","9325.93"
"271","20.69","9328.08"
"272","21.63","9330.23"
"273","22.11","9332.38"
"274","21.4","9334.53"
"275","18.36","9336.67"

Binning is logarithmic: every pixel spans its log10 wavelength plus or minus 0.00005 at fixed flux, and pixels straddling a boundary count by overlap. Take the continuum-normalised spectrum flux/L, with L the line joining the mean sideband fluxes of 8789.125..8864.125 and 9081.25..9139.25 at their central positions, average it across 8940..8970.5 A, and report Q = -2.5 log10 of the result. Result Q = -0.06 mag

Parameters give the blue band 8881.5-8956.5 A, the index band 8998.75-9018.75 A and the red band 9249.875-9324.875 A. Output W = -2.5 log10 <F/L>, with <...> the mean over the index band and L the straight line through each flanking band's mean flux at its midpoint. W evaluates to 0.04 mag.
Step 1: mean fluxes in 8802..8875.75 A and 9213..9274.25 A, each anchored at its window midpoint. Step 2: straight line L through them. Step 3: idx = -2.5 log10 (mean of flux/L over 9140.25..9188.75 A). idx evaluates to 0.025 mag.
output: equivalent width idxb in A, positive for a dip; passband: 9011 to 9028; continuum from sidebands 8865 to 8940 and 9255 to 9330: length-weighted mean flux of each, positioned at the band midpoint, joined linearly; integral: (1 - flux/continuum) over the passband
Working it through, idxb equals 0.6 A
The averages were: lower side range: 21.1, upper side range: 20.9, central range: 20.3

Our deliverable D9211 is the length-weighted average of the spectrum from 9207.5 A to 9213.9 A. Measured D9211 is 21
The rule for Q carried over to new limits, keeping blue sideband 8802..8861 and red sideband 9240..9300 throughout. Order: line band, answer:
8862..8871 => 0.02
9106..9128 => -0.05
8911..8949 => -0.05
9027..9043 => -0.02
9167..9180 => 0.02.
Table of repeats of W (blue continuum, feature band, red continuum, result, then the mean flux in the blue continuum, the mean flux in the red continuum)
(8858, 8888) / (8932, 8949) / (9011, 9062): -0.07 mag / 20.5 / 21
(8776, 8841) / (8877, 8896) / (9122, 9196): -0.01 mag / 20.8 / 21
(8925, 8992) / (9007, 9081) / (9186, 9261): 0.02 mag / 21.5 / 21.4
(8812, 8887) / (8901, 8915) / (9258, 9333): -0.03 mag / 20.7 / 21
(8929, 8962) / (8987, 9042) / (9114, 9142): 0.04 mag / 21.8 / 21.3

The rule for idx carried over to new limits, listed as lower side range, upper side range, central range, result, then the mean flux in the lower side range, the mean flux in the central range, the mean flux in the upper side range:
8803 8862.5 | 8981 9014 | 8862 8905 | -0.01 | 20.6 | 20.8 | 20.9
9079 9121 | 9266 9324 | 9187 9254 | -0.03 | 21.5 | 21.5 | 20.6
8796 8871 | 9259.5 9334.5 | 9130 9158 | -0.01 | 20.7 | 21.1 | 21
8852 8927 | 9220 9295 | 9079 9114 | -0.03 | 21.1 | 21.6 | 20.9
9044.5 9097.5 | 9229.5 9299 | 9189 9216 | -0.04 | 21.3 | 21.8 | 20.9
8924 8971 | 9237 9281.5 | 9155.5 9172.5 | 0.02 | 21.8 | 20.9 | 21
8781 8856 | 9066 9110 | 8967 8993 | 0.01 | 20.8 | 21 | 21.5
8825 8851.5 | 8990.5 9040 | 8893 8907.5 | 0.01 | 20.9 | 20.8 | 21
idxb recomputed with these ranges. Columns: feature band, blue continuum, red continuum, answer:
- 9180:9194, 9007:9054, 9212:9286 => 0.0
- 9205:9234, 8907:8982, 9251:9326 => -0.7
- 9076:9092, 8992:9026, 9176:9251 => 0.3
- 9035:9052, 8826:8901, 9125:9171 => 0.1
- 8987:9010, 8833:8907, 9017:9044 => -0.6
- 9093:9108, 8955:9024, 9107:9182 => -0.8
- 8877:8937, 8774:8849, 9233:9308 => -1.0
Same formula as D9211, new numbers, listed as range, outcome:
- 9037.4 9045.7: 21.3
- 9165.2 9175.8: 20.6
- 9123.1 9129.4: 21.9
